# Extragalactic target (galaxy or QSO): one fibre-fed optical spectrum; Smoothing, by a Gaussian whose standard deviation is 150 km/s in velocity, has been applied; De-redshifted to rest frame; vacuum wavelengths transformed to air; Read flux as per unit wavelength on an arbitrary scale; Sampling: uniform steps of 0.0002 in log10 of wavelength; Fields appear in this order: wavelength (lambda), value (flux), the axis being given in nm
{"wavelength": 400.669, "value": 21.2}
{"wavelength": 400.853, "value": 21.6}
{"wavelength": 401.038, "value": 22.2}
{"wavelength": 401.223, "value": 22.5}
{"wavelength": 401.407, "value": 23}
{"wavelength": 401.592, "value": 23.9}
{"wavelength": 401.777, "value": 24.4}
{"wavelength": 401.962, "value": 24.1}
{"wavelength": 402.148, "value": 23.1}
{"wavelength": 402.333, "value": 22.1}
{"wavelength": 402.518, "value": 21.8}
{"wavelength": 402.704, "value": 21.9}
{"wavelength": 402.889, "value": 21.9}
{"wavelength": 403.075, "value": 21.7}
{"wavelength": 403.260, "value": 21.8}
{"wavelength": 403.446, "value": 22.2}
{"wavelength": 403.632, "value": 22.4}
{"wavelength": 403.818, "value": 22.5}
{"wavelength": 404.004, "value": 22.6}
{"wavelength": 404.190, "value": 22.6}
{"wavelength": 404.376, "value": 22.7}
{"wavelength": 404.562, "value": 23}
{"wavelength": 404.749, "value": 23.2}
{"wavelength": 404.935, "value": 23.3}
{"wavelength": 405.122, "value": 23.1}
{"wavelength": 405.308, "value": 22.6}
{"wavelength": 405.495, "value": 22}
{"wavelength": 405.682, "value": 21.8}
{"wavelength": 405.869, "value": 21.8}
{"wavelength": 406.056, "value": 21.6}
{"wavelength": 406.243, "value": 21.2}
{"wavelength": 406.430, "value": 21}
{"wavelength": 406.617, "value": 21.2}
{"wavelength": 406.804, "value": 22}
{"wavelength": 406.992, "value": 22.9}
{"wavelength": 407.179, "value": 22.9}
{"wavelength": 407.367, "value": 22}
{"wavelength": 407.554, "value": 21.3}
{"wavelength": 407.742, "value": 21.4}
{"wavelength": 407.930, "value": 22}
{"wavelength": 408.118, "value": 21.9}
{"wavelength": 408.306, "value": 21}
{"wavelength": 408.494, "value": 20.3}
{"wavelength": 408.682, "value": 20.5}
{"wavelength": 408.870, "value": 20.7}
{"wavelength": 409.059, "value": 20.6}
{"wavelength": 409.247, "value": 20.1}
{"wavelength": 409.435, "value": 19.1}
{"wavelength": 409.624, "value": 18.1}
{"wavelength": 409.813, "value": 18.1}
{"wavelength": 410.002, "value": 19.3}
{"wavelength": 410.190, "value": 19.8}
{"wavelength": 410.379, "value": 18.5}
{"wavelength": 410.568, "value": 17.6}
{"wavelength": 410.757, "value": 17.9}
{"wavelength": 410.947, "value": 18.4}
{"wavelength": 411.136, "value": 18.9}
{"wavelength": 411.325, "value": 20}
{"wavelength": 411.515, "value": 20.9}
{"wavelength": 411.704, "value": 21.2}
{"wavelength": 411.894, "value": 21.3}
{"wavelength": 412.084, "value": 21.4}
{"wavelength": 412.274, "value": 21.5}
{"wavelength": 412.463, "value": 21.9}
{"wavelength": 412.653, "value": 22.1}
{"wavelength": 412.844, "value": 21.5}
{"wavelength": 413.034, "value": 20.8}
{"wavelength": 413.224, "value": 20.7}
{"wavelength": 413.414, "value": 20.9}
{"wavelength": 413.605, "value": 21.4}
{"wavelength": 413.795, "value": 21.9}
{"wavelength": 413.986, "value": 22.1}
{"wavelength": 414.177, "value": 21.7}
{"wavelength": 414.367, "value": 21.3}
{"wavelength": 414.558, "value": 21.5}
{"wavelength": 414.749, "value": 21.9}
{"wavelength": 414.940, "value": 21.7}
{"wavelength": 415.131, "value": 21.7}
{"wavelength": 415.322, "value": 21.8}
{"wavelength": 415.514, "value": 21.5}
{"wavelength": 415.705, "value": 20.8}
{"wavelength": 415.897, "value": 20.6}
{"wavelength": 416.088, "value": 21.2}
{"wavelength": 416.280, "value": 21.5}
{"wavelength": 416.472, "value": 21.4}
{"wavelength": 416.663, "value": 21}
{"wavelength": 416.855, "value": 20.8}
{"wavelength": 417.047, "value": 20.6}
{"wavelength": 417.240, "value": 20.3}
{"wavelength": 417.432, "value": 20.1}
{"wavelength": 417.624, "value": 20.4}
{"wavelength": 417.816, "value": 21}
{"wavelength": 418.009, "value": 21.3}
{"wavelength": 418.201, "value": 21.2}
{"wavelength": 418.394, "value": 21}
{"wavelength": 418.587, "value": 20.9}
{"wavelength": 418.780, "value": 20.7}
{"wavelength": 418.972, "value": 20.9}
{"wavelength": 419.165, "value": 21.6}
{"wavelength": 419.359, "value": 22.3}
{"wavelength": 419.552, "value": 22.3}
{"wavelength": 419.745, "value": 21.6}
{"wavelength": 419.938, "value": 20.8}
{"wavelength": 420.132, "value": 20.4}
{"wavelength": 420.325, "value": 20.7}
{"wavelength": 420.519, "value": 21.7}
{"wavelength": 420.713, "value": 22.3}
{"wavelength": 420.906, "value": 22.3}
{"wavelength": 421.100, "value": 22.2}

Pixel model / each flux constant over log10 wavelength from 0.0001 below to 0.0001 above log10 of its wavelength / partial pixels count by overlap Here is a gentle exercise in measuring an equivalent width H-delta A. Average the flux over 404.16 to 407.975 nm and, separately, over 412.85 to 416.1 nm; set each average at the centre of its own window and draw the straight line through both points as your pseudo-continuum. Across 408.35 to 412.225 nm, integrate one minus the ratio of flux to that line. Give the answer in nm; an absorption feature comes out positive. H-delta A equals 0.37 nm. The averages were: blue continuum 22.2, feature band 19.7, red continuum 21.4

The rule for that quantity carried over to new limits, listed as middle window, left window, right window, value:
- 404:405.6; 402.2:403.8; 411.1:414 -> -0.067 nm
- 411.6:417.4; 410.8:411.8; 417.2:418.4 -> -0.304 nm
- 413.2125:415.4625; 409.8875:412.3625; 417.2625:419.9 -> -0.137 nm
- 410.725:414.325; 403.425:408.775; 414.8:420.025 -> 0.101 nm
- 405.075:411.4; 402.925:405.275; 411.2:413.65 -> 0.369 nm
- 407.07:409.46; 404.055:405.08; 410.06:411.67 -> -0.050 nm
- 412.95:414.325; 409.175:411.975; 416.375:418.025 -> -0.097 nm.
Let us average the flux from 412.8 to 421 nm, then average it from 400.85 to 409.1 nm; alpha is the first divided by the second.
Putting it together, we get 1.0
